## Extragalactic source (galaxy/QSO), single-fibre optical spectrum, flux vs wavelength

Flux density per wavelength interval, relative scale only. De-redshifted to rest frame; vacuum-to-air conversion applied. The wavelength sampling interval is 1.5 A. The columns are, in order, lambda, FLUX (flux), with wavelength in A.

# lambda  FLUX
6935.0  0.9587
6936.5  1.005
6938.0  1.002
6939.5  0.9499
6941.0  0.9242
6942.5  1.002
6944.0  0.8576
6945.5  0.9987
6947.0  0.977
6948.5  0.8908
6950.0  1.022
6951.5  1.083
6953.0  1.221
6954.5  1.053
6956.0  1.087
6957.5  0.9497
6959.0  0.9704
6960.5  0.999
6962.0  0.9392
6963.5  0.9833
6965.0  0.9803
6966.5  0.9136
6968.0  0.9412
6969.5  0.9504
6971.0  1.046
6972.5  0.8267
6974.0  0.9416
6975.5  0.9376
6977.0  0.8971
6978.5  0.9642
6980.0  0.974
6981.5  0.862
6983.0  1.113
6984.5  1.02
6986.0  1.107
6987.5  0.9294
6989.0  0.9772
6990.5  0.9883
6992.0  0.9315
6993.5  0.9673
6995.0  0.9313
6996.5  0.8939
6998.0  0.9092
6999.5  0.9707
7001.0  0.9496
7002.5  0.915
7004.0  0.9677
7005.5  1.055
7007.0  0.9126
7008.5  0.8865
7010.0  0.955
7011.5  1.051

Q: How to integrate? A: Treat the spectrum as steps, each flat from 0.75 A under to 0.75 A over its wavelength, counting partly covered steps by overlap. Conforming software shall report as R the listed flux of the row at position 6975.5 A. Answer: 0.9376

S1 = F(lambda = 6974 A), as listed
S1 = 0.9416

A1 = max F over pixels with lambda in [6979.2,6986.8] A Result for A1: 1.113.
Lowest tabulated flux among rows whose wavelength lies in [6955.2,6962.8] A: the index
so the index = 0.9392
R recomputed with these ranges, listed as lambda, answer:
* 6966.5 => 0.9136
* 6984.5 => 1.02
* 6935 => 0.9587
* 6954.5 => 1.053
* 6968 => 0.9412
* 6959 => 0.9704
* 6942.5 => 1.002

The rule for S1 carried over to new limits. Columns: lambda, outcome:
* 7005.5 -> 1.055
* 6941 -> 0.9242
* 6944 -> 0.8576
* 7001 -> 0.9496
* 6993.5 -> 0.9673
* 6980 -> 0.974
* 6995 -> 0.9313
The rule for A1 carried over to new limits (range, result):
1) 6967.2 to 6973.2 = 1.046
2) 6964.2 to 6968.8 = 0.9803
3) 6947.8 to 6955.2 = 1.221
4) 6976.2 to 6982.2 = 0.974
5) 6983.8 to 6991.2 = 1.107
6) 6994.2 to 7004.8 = 0.9707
